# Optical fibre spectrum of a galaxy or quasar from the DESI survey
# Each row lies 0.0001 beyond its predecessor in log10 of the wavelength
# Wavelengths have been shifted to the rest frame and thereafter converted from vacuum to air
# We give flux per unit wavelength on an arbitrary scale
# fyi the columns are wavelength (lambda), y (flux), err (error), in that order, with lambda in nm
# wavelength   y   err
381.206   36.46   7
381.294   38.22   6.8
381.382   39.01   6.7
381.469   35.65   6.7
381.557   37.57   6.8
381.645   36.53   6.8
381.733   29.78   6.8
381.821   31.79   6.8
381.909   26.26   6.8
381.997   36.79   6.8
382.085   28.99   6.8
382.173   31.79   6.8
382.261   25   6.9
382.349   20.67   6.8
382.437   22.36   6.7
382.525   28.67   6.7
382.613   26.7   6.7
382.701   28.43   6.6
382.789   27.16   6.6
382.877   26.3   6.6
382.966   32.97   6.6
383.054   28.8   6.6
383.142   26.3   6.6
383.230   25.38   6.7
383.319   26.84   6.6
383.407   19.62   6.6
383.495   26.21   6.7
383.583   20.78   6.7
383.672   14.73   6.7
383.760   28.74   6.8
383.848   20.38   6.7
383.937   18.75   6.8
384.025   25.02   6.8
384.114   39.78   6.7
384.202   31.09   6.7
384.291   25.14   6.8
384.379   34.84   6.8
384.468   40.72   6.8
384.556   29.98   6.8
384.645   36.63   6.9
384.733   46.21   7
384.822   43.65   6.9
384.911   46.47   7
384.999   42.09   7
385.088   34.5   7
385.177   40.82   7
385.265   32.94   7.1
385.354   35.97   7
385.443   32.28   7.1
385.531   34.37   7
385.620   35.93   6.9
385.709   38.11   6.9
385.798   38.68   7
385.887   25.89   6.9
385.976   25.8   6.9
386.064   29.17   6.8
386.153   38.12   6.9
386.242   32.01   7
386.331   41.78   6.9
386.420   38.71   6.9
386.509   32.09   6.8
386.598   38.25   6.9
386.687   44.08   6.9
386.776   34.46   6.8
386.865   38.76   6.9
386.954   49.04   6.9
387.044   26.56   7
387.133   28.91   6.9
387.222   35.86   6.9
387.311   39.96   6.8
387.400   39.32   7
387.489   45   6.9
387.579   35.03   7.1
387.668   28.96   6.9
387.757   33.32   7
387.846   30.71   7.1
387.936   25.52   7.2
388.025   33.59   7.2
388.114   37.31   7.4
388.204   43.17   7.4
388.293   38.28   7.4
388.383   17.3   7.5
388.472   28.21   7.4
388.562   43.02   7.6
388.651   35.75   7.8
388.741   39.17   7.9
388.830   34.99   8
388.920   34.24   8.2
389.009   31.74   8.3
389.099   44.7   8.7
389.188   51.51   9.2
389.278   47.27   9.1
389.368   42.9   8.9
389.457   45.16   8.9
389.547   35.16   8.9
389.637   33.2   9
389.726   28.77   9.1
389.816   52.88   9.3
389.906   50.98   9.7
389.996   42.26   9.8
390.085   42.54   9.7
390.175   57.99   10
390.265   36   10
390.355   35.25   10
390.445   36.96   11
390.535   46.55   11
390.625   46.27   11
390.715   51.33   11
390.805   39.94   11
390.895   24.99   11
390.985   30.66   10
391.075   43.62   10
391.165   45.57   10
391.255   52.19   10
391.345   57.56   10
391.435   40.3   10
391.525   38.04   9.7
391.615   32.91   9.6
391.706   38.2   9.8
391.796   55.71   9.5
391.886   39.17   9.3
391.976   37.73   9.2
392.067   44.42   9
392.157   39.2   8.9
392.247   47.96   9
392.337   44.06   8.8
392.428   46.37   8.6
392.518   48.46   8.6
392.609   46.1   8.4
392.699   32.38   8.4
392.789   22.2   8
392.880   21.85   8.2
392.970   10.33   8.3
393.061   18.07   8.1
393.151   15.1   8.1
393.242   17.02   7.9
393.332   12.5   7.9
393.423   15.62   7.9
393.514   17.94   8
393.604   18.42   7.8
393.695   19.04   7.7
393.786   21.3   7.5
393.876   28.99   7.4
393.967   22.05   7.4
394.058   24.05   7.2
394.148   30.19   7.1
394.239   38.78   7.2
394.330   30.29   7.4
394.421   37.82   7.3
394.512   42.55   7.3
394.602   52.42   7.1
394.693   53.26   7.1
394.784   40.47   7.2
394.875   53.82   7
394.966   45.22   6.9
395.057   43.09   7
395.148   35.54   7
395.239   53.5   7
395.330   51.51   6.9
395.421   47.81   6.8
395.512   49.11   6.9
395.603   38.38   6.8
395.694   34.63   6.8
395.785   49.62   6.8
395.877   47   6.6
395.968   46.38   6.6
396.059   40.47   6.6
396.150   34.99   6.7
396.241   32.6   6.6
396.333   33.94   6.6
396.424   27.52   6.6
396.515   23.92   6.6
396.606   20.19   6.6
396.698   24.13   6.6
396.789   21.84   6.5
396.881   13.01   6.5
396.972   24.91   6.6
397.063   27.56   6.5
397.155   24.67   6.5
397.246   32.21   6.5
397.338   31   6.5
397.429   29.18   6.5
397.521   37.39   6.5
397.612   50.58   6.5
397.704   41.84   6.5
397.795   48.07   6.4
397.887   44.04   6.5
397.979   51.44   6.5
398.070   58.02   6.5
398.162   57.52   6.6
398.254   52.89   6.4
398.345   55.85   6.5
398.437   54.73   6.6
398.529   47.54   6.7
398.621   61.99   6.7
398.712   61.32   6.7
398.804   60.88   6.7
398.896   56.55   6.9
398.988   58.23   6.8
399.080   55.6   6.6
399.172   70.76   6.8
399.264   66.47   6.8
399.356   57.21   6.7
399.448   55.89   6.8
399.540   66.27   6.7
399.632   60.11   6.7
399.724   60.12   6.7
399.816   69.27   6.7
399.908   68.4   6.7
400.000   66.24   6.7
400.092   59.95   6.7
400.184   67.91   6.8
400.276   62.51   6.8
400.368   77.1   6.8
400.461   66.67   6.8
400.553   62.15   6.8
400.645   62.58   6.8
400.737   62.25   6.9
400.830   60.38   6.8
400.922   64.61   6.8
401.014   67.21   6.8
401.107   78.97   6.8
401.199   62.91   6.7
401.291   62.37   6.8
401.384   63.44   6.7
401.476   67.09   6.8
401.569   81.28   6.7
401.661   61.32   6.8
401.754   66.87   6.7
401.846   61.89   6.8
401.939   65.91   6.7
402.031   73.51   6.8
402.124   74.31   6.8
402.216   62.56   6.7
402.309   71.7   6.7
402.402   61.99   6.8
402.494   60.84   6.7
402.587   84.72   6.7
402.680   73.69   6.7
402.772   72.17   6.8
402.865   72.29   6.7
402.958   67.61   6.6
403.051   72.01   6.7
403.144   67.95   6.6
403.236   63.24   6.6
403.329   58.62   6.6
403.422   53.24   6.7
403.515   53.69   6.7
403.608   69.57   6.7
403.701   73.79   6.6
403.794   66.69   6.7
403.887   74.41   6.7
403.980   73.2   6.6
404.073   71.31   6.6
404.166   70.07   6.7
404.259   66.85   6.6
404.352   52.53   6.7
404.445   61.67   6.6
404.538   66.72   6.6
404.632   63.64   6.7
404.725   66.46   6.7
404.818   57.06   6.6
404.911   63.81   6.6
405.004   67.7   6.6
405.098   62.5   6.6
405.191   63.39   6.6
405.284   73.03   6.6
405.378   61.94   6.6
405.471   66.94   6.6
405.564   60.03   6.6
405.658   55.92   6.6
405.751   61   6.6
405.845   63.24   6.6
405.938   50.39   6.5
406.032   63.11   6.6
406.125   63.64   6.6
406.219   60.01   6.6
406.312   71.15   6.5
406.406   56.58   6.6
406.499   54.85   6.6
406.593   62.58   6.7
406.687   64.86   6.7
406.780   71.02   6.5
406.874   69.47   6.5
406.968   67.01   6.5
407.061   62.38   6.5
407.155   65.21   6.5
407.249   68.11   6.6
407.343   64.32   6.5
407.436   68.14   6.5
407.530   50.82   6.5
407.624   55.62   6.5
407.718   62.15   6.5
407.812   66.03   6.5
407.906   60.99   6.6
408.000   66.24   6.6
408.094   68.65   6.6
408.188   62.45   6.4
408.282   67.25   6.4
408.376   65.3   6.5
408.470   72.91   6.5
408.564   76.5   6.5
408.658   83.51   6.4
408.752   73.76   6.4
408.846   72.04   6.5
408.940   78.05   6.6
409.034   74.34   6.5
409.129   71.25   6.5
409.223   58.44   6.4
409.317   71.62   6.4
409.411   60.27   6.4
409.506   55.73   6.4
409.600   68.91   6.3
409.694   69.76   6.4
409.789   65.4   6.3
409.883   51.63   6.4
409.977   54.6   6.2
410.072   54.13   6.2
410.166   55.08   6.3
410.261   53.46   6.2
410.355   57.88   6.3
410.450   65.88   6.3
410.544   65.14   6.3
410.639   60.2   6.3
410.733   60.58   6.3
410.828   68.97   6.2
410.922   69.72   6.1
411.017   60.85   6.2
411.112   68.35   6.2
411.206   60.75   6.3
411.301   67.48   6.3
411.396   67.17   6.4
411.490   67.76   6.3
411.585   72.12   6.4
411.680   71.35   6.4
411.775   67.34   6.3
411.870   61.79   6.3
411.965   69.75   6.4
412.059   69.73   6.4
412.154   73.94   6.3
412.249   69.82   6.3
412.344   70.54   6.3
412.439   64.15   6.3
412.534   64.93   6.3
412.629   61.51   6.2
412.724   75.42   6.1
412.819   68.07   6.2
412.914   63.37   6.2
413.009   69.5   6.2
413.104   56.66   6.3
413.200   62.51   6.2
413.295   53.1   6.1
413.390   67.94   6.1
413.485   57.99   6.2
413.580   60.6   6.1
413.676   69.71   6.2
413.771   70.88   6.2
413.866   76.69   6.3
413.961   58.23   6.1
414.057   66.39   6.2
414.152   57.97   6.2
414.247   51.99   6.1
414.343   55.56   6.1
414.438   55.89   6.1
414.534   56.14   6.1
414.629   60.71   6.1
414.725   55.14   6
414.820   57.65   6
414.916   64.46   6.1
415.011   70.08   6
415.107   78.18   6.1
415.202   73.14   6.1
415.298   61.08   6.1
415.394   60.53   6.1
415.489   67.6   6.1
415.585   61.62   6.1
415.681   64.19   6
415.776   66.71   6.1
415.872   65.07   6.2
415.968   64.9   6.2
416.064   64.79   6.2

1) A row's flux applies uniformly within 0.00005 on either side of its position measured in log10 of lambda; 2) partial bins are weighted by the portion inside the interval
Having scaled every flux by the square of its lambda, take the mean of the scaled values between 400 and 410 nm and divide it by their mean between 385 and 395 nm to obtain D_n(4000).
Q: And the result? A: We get 1.9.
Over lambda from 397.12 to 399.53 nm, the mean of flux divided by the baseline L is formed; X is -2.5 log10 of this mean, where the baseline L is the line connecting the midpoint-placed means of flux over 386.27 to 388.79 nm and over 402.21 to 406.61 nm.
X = 0.07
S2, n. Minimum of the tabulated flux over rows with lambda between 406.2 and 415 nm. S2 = 50.82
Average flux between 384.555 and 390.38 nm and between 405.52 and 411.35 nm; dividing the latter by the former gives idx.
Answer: 1.7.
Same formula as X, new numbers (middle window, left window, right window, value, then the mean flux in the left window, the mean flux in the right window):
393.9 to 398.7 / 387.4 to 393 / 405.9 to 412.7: 0.19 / 39.2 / 65.2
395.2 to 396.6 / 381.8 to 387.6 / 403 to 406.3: 0.24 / 32.3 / 64.1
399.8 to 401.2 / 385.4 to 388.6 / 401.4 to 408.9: -0.15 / 34.9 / 65.9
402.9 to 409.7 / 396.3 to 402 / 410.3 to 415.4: -0.10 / 53.6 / 64.7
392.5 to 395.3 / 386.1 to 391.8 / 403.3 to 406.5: 0.44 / 38.9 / 63.5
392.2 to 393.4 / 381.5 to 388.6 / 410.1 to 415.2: 0.38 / 32.5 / 64.3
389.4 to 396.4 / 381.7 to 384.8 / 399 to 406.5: 0.22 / 28.4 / 65.2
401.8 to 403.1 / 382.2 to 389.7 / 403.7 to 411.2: -0.21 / 33.5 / 64.6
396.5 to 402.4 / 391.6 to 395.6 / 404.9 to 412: -0.17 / 35.1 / 64.6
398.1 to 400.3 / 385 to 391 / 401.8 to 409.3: -0.09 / 37.4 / 66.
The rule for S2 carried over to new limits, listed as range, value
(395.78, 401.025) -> 13.01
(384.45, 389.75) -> 17.3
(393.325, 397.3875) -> 12.5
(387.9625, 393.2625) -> 10.33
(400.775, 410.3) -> 50.39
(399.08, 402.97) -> 55.89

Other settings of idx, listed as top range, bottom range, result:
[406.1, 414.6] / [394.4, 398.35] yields 1.62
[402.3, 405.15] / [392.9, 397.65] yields 2.05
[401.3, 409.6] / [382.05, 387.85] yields 2.04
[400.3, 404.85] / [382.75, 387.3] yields 2.04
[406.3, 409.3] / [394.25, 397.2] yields 1.77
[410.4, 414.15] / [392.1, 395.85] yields 1.90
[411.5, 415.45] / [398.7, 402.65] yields 0.99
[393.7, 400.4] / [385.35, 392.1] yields 1.18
